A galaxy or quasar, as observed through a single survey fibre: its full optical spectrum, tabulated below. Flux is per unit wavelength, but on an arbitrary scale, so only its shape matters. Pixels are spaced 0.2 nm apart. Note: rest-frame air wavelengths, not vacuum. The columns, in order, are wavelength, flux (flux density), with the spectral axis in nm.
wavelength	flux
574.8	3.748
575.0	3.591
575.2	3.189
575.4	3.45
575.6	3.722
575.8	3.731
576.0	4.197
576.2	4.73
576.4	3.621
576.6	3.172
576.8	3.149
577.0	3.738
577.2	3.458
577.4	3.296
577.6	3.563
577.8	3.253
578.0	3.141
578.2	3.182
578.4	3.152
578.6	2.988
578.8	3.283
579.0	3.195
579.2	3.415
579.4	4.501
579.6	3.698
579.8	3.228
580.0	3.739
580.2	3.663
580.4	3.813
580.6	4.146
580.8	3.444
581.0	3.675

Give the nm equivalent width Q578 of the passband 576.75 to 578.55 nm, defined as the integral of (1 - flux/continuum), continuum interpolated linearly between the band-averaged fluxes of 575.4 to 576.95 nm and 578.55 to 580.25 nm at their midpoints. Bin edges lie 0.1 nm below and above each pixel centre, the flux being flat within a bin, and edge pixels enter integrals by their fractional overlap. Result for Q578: 0.161 nm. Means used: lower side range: 3.74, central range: 3.32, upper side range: 3.53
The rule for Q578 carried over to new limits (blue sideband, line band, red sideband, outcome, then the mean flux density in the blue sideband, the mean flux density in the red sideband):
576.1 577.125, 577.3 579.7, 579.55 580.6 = 0.19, 3.68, 3.67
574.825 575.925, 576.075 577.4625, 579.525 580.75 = 0.00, 3.57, 3.7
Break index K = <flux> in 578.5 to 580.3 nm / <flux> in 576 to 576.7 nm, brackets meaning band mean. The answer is 0.9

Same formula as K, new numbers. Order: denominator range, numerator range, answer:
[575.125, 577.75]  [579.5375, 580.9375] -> 1.02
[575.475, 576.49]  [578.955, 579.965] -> 0.91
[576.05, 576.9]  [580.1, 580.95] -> 1.02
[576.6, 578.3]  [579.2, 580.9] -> 1.13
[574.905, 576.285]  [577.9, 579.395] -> 0.86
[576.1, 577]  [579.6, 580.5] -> 0.98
